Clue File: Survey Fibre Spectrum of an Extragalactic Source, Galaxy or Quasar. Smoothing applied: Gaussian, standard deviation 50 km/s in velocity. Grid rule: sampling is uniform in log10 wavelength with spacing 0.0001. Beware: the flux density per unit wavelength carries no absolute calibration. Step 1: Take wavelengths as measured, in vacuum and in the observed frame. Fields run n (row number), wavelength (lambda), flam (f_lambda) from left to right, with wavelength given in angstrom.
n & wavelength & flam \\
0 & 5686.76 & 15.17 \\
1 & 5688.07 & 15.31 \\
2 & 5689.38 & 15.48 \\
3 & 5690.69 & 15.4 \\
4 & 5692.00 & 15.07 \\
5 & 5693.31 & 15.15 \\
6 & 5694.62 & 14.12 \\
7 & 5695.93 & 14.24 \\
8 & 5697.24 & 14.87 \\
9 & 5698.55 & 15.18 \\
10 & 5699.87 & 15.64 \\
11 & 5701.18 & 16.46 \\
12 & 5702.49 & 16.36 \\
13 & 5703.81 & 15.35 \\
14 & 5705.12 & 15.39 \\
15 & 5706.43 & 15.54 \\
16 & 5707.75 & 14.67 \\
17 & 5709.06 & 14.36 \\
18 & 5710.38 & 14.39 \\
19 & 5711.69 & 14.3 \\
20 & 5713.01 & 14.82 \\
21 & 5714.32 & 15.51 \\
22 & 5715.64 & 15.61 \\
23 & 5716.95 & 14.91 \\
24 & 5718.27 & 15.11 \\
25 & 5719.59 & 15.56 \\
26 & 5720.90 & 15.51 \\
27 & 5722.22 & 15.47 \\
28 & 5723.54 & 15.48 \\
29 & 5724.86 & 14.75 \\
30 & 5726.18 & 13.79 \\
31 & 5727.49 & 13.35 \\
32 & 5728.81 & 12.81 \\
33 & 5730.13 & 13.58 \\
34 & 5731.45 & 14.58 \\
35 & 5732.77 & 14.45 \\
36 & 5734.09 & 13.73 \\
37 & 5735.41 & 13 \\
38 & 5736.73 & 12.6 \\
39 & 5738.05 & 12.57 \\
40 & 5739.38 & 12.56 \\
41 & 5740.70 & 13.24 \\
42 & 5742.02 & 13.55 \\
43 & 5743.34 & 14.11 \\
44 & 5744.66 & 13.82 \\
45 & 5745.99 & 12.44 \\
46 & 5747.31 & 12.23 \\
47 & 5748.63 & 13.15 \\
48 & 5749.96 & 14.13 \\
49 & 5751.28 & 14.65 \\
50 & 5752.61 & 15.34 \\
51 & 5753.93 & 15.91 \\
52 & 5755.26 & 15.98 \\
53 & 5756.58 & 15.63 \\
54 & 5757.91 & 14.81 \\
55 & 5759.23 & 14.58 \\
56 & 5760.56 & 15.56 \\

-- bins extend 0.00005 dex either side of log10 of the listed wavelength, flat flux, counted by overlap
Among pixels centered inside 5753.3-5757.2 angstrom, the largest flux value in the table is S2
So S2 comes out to 15.98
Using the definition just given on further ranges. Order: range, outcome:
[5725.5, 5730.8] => 13.79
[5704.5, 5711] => 15.54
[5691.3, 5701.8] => 16.46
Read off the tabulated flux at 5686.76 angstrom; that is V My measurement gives 15.17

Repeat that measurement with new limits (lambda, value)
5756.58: 15.63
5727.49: 13.35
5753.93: 15.91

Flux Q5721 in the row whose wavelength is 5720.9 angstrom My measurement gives 15.51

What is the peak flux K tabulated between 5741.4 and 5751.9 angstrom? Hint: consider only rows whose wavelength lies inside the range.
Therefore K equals 14.65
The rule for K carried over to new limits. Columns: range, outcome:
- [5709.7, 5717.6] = 15.61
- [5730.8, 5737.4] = 14.58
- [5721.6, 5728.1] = 15.48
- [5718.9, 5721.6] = 15.56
